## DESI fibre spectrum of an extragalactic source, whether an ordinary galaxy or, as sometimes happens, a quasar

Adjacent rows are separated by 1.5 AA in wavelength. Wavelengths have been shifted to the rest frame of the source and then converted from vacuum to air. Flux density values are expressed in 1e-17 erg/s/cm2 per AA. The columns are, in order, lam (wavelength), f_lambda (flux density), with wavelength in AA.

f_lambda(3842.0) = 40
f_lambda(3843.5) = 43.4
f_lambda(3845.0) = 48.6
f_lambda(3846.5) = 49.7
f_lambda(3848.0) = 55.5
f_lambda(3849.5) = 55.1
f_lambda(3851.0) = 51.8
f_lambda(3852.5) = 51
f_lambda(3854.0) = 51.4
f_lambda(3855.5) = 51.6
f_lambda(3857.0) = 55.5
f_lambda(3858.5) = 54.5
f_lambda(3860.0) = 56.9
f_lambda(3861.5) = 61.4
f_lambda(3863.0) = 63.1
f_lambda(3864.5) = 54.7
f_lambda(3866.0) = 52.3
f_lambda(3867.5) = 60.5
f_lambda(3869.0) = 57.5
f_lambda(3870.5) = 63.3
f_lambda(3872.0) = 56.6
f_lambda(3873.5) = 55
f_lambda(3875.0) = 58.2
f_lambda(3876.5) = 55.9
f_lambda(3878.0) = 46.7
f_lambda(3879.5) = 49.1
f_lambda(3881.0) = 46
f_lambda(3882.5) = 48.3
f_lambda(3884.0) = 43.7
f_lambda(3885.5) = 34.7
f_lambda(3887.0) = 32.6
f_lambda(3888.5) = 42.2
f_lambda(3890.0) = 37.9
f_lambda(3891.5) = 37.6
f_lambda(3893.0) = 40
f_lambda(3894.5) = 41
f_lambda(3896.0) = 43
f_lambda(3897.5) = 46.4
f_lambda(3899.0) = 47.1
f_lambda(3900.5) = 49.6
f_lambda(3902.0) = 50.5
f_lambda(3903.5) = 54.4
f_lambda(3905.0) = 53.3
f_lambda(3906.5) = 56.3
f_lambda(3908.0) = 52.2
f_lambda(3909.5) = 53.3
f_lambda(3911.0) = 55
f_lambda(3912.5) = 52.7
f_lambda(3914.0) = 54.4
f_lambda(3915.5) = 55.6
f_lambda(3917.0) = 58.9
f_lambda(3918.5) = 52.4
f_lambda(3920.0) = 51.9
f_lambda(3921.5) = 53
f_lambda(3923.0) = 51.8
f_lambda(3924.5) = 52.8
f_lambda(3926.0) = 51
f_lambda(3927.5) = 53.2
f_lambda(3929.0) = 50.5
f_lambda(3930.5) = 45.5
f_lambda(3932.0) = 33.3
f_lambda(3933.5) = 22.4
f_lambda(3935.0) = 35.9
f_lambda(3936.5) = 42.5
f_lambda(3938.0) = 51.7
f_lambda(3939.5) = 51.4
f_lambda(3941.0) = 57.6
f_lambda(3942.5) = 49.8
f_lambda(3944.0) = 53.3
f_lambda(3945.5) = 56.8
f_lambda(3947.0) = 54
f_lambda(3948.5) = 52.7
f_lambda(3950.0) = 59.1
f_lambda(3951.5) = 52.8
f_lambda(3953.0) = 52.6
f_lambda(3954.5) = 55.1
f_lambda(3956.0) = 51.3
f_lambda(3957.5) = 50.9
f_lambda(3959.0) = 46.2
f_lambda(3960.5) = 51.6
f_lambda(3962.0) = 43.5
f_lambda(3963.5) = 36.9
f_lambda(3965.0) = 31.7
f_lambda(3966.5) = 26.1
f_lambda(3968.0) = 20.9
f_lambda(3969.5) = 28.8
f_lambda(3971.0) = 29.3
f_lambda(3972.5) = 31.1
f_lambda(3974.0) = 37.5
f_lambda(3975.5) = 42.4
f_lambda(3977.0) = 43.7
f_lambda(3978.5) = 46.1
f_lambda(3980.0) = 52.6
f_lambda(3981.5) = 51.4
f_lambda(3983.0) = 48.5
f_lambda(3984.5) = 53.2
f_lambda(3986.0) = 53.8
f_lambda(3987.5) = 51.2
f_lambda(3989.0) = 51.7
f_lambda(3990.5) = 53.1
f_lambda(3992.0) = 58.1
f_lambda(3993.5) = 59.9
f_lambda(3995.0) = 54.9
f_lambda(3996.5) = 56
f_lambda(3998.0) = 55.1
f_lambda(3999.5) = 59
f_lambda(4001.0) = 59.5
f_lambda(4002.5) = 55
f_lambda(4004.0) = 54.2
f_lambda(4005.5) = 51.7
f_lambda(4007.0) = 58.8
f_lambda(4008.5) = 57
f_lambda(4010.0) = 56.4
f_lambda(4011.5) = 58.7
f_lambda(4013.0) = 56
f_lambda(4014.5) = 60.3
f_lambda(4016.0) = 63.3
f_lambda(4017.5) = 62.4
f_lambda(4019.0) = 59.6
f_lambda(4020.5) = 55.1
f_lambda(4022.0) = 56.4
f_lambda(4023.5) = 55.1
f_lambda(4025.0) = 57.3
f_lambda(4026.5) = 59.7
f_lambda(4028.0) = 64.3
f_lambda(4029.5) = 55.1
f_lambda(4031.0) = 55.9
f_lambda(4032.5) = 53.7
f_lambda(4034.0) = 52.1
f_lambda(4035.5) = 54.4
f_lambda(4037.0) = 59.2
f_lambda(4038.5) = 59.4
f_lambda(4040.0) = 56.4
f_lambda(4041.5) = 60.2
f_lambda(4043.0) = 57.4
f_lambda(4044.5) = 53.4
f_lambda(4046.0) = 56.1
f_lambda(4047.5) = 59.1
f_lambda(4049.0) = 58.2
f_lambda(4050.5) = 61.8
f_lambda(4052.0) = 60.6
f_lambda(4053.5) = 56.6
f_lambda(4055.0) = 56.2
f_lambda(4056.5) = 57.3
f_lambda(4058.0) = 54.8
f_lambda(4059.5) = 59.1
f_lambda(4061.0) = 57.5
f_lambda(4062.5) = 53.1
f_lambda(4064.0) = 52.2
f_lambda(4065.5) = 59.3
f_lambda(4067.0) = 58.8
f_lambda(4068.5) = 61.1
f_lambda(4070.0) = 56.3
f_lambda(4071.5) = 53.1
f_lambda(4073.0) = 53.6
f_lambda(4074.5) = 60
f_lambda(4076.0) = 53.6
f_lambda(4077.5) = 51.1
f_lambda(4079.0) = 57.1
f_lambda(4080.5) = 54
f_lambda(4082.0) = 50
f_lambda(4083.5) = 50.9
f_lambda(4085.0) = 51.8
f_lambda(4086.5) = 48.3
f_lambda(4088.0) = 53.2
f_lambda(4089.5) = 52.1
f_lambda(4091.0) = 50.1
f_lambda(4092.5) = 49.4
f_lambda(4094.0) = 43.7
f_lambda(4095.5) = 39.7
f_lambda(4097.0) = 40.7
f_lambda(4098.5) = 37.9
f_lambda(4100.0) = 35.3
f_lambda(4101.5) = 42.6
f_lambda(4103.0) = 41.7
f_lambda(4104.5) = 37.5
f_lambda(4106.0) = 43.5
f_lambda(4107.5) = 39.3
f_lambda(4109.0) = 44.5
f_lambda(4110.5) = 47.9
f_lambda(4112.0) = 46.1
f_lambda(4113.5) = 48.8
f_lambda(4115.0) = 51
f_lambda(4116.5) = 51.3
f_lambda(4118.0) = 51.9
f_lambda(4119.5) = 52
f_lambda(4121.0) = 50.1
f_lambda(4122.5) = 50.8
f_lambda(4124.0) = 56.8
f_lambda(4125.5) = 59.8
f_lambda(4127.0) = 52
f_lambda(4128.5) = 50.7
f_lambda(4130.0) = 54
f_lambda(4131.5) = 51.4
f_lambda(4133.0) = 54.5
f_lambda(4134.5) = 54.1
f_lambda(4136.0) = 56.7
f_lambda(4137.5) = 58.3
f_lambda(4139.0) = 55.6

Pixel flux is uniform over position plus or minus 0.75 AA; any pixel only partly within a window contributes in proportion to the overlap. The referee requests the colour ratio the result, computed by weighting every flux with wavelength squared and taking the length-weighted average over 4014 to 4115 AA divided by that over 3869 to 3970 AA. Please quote 1.19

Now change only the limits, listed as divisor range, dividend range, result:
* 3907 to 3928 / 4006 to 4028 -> 1.15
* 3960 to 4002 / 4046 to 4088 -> 1.26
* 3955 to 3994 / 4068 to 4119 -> 1.16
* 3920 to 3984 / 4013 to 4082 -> 1.31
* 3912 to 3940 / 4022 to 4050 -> 1.25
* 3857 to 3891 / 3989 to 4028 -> 1.20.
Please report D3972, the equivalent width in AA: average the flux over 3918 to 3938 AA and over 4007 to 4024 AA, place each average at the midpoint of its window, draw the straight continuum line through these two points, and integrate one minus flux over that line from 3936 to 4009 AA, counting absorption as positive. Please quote 4.4 AA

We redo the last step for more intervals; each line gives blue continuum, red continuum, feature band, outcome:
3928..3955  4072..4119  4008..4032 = -5.0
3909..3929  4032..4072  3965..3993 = 6.1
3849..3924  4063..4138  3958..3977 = 5.5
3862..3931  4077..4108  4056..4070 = -3.0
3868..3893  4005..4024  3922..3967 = 4.2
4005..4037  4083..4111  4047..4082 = -4.5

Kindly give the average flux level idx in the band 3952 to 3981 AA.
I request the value 41.2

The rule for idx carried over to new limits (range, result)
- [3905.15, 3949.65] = 50.5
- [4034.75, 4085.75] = 56.3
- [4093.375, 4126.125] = 46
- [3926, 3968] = 46.6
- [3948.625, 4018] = 49.8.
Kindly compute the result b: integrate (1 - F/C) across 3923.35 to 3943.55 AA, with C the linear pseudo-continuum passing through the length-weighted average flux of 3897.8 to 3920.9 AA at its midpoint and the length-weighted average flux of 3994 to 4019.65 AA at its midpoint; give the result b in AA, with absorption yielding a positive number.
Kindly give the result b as 2.97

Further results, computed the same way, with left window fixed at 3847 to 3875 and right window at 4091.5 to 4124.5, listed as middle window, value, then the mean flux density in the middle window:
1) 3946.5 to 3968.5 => 2.6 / 45.9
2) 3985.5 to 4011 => -2.8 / 55.7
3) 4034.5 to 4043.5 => -1.7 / 57.7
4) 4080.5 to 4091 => -1.1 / 51.2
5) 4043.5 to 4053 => -2.0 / 58.1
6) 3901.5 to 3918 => -0.1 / 54.3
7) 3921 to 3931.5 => 0.5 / 50.6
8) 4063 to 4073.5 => -2.0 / 56.3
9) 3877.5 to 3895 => 4.3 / 41.6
